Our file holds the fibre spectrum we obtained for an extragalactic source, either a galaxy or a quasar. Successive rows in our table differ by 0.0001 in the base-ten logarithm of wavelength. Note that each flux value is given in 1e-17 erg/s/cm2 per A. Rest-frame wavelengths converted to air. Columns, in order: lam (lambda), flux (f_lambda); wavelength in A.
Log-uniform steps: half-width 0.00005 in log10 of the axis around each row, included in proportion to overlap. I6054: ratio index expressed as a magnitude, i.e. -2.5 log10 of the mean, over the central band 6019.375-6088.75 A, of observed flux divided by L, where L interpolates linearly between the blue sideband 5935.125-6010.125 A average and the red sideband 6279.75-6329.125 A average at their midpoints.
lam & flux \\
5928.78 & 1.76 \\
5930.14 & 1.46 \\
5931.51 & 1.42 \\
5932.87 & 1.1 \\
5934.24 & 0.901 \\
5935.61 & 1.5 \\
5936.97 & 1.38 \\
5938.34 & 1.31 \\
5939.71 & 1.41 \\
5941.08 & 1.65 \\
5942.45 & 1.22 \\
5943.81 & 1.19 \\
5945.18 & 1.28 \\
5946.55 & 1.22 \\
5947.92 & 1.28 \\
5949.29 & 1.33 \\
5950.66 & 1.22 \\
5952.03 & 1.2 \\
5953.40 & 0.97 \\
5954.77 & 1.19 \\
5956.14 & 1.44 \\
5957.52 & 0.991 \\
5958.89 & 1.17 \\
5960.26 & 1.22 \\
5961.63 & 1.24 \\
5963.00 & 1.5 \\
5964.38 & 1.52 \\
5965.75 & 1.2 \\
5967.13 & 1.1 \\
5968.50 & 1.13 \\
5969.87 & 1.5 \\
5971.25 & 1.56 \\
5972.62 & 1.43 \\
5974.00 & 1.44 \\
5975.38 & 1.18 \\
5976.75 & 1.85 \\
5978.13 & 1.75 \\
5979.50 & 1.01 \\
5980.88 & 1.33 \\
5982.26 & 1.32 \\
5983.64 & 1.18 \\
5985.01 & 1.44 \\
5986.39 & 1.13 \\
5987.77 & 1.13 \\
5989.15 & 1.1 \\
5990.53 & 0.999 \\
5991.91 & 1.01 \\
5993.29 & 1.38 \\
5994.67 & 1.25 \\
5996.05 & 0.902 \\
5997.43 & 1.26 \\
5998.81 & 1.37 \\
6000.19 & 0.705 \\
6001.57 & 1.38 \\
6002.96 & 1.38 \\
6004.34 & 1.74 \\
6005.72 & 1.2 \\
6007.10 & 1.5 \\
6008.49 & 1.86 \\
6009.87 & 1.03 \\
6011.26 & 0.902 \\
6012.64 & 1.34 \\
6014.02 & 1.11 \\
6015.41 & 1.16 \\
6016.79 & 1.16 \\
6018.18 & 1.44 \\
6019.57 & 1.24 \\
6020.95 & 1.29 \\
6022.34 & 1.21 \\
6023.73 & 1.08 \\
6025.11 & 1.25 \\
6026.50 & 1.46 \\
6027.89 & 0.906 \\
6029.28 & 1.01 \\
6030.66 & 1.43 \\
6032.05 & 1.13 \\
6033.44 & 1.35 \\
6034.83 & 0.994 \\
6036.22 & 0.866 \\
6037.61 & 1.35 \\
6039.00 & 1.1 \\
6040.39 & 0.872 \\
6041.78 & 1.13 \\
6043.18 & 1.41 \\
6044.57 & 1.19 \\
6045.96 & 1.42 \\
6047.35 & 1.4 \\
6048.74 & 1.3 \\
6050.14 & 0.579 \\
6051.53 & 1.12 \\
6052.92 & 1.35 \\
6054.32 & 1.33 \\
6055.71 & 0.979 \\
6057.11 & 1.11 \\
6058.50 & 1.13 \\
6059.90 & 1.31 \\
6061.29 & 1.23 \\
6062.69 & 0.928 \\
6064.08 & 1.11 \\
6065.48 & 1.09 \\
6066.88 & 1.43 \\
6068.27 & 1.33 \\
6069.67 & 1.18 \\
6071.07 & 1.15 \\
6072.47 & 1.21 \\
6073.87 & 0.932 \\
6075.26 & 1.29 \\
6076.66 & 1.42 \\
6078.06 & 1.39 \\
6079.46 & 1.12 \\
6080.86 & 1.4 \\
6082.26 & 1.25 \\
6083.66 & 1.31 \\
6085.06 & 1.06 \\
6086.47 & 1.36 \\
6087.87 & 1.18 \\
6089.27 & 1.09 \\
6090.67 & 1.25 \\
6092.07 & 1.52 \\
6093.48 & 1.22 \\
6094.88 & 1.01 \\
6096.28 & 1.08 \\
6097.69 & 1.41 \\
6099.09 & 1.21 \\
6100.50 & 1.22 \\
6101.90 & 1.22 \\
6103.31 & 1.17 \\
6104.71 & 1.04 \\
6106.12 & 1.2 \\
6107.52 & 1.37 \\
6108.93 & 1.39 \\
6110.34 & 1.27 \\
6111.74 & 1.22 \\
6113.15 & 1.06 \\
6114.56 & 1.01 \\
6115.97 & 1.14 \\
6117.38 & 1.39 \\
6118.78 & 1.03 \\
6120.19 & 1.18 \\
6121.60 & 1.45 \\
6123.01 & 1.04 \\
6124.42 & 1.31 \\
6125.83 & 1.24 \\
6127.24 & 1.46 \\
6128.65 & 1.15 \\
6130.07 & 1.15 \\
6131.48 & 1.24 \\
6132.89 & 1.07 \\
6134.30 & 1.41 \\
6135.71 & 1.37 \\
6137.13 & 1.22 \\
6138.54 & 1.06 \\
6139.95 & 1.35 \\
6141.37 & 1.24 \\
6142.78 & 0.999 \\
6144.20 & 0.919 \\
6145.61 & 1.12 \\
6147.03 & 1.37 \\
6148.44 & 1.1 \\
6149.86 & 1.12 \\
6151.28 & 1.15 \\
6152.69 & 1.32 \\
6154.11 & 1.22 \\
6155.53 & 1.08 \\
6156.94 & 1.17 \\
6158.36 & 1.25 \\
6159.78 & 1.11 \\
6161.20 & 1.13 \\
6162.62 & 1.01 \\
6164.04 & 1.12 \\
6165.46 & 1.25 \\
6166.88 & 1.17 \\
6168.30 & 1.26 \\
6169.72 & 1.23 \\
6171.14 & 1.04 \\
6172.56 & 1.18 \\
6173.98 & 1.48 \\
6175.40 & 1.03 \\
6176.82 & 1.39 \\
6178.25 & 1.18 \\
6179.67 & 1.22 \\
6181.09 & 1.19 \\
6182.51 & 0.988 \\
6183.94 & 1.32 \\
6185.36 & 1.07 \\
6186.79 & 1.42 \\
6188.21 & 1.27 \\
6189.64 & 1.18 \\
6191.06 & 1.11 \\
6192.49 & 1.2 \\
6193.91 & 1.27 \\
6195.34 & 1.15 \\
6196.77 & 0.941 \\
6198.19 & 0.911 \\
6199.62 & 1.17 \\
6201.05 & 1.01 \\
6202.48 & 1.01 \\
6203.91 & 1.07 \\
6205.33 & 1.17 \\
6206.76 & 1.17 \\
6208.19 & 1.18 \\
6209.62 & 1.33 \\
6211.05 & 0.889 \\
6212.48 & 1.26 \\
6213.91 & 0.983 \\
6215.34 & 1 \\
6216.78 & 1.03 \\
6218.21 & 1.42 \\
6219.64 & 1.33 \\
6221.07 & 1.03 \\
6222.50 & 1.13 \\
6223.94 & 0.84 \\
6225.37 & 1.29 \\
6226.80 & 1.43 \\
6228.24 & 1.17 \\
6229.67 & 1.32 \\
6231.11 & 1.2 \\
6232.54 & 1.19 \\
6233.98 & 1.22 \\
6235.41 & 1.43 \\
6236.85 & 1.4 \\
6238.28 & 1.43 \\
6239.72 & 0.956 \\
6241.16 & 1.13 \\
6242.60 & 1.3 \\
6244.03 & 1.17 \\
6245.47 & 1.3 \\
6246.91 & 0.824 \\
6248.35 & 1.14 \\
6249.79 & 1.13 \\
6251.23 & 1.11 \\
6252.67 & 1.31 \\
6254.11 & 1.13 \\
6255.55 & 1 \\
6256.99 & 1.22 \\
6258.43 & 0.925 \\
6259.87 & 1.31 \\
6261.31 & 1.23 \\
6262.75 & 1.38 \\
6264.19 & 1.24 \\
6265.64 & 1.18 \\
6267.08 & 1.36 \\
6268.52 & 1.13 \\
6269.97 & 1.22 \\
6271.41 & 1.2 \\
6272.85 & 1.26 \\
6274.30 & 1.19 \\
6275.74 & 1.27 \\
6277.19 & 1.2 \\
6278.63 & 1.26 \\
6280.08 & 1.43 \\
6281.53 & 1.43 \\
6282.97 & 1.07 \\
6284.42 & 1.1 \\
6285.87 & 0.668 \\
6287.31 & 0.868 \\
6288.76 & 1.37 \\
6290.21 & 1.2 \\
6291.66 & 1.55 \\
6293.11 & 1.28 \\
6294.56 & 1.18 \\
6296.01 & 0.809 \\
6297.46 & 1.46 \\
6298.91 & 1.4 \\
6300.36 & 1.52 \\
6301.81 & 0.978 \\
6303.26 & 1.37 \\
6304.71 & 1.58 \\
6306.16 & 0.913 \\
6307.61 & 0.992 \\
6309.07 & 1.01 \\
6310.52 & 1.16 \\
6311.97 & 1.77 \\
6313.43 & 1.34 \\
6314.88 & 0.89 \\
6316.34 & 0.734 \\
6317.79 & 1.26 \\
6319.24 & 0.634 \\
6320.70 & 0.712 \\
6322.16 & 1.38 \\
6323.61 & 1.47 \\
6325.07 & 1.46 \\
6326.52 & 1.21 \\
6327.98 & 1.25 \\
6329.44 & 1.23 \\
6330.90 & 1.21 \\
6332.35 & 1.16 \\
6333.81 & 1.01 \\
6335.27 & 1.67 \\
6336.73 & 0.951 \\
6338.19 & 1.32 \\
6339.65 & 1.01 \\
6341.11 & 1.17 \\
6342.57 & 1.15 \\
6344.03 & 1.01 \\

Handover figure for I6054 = 0.07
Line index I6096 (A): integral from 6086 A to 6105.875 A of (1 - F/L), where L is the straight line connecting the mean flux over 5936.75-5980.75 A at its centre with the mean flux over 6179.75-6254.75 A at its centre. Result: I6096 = 0.4 A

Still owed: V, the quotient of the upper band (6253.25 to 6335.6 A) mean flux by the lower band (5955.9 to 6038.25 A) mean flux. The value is 0.95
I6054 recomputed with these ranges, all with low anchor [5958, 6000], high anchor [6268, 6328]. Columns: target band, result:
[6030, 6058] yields 0.08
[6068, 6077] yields 0.05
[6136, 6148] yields 0.06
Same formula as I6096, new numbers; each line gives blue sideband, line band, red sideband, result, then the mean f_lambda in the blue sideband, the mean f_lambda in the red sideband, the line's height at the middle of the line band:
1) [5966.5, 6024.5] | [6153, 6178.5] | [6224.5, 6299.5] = 1.0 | 1.27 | 1.21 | 1.23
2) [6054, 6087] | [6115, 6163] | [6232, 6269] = 0.4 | 1.21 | 1.2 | 1.2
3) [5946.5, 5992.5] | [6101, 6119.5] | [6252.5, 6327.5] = 0.7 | 1.27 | 1.2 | 1.24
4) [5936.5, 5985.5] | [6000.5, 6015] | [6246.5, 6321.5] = -0.3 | 1.31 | 1.17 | 1.29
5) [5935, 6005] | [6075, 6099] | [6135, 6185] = -0.7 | 1.29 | 1.18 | 1.22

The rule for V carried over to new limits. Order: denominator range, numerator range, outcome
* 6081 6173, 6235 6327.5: 1.00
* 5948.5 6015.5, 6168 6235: 0.92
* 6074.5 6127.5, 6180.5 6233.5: 0.93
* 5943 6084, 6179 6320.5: 0.95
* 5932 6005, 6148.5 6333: 0.93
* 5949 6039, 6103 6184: 0.96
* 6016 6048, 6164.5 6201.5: 0.98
